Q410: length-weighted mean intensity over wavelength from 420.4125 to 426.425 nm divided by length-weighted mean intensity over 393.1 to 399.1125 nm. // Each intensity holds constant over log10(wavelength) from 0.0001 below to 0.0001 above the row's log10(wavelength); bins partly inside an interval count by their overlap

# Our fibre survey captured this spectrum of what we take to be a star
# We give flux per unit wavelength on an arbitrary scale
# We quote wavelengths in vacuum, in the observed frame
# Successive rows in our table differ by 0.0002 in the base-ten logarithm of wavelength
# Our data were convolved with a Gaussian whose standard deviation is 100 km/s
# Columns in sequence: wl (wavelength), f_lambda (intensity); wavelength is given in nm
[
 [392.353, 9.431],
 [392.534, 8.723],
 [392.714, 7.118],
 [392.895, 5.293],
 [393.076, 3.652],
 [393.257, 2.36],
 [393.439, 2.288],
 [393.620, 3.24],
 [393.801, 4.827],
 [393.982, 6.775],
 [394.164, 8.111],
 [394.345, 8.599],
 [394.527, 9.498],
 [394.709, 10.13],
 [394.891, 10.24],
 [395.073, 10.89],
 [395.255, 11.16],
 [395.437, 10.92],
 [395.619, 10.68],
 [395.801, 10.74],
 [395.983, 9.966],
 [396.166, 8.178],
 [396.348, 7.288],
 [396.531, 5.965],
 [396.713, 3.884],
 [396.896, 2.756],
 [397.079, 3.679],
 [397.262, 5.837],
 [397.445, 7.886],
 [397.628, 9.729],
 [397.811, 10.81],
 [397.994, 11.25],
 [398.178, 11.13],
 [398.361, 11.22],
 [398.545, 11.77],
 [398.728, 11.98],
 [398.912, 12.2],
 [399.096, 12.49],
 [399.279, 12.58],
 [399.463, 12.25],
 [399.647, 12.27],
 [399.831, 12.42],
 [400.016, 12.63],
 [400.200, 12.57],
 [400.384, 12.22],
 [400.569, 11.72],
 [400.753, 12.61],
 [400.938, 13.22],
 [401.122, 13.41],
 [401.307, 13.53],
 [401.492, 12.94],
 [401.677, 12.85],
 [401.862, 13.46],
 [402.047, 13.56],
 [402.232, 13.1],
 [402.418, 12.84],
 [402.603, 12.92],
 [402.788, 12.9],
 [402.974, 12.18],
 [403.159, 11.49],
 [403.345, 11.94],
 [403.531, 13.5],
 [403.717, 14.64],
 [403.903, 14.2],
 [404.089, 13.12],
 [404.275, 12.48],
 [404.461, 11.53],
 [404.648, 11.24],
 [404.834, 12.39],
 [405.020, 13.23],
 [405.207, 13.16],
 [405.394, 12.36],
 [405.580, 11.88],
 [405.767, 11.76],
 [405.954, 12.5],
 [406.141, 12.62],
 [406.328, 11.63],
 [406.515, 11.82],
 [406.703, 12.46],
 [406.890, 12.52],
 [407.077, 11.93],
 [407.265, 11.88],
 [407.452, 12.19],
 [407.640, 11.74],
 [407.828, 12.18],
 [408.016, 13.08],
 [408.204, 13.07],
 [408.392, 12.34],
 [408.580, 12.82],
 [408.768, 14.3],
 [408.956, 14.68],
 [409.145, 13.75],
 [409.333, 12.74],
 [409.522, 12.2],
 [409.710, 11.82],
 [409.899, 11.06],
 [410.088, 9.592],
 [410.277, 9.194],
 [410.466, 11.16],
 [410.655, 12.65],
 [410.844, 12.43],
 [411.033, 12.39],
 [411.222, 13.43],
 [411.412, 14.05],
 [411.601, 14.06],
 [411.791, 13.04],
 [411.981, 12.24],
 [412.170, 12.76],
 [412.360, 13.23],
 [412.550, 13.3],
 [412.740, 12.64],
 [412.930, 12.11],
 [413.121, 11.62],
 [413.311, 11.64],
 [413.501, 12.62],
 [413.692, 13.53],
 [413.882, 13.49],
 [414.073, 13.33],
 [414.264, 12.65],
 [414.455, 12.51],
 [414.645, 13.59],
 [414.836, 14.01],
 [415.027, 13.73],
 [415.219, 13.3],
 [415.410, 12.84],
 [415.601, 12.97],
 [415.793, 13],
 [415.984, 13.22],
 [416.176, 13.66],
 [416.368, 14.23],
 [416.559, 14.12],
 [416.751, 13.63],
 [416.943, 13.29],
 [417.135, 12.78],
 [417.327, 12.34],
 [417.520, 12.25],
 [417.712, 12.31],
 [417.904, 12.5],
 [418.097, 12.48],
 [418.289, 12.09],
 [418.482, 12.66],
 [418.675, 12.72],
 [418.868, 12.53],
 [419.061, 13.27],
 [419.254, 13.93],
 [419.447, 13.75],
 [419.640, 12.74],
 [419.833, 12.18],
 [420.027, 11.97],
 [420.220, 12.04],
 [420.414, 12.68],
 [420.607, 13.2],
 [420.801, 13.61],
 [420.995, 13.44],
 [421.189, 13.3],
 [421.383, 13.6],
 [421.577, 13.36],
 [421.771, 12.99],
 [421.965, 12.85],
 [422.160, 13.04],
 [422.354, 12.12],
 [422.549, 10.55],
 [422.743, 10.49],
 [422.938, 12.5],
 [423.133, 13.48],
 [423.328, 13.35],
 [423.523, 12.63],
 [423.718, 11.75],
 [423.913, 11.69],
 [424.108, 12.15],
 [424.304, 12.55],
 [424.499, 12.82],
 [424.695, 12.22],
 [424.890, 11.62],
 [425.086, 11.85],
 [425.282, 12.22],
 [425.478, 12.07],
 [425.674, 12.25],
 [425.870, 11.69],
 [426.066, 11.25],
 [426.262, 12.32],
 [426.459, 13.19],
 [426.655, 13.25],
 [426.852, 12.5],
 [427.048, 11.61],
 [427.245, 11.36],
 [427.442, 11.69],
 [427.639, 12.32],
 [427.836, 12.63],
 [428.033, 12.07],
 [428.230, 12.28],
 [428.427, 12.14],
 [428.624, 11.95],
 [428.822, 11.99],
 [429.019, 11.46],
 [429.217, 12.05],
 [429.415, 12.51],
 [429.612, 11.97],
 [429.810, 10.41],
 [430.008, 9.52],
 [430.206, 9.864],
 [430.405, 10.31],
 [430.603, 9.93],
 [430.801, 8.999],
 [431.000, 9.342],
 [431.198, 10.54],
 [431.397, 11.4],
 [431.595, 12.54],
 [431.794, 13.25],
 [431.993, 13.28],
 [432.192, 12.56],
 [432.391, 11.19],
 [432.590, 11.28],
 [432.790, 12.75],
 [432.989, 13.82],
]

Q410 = 1.49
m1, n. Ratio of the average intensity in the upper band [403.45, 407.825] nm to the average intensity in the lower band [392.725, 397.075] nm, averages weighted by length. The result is 1.73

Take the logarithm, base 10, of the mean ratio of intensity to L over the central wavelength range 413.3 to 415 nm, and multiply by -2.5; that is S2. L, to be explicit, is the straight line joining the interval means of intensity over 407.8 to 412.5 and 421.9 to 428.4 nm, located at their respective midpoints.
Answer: -0.06 mag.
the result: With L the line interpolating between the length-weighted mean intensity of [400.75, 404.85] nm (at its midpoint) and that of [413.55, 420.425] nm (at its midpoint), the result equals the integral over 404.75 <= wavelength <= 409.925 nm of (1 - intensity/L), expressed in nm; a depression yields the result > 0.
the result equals 0.16 nm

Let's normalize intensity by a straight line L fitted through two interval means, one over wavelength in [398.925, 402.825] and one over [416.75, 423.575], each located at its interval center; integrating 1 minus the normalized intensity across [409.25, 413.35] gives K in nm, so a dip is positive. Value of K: 0.16 nm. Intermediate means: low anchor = 12.8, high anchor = 12.7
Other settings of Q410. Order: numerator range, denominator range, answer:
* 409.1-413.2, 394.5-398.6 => 1.38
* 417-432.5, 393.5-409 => 1.08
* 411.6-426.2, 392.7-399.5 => 1.52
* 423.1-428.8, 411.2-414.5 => 0.95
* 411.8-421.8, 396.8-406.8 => 1.09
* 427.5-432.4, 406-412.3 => 0.92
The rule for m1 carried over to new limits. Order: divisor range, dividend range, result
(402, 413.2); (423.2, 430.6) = 0.95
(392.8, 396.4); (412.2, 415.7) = 1.67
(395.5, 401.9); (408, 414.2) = 1.19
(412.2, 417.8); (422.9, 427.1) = 0.95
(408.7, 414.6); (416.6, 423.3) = 1.01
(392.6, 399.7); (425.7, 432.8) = 1.37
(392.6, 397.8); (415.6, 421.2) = 1.78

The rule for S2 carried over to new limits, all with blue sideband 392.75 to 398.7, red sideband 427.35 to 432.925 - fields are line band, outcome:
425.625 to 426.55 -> -0.10 mag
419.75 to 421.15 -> -0.21 mag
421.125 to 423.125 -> -0.17 mag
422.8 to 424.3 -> -0.15 mag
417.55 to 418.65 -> -0.21 mag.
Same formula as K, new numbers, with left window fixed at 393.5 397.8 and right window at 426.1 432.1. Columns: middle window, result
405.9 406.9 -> -0.35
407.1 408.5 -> -0.47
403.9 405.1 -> -0.49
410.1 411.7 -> -0.45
